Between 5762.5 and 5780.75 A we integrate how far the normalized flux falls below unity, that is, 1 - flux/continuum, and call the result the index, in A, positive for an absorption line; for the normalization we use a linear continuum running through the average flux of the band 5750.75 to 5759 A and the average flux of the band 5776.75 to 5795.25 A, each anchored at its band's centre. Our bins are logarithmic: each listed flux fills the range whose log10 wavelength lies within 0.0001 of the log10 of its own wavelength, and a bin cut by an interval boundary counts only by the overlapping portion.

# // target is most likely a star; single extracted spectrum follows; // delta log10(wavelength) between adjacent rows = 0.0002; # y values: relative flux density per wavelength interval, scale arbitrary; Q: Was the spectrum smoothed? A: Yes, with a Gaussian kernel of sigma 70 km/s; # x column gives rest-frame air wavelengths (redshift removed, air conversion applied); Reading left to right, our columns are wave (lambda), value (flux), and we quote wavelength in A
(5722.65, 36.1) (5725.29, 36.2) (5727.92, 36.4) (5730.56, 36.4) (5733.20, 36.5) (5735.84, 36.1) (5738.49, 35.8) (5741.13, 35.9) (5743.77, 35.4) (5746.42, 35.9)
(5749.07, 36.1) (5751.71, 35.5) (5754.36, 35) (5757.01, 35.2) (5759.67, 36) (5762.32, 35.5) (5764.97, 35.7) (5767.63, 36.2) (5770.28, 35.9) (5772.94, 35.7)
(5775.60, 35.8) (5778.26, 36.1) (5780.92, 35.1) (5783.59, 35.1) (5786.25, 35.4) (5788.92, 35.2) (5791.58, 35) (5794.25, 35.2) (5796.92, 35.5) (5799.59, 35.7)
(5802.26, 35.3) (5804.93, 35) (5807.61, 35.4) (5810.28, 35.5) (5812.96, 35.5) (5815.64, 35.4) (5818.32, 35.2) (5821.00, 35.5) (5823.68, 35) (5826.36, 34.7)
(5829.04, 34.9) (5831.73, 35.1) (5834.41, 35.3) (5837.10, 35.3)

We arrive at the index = -0.3 A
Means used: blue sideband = 35.2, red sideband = 35.3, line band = 35.8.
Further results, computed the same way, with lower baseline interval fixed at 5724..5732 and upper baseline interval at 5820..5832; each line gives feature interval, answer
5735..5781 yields 0.3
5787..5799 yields 0.1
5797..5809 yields 0.0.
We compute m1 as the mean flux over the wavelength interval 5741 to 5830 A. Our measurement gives 35.5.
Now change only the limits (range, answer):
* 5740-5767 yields 35.6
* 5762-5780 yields 35.9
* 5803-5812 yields 35.3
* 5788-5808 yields 35.3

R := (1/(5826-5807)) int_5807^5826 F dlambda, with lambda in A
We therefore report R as 35.3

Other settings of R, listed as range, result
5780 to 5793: 35.2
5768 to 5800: 35.5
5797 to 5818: 35.4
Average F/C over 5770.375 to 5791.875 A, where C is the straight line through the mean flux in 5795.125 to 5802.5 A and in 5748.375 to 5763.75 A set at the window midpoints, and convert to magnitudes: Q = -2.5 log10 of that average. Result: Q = 0.002 mag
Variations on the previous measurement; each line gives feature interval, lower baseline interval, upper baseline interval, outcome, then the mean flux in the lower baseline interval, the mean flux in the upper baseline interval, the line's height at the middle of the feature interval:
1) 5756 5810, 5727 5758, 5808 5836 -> 0.00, 35.8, 35.2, 35.5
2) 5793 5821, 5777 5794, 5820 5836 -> -0.01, 35.3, 35.1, 35.2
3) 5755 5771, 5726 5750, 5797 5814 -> 0.00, 36.1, 35.4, 35.8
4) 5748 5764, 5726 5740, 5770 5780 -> 0.01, 36.2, 35.8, 36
